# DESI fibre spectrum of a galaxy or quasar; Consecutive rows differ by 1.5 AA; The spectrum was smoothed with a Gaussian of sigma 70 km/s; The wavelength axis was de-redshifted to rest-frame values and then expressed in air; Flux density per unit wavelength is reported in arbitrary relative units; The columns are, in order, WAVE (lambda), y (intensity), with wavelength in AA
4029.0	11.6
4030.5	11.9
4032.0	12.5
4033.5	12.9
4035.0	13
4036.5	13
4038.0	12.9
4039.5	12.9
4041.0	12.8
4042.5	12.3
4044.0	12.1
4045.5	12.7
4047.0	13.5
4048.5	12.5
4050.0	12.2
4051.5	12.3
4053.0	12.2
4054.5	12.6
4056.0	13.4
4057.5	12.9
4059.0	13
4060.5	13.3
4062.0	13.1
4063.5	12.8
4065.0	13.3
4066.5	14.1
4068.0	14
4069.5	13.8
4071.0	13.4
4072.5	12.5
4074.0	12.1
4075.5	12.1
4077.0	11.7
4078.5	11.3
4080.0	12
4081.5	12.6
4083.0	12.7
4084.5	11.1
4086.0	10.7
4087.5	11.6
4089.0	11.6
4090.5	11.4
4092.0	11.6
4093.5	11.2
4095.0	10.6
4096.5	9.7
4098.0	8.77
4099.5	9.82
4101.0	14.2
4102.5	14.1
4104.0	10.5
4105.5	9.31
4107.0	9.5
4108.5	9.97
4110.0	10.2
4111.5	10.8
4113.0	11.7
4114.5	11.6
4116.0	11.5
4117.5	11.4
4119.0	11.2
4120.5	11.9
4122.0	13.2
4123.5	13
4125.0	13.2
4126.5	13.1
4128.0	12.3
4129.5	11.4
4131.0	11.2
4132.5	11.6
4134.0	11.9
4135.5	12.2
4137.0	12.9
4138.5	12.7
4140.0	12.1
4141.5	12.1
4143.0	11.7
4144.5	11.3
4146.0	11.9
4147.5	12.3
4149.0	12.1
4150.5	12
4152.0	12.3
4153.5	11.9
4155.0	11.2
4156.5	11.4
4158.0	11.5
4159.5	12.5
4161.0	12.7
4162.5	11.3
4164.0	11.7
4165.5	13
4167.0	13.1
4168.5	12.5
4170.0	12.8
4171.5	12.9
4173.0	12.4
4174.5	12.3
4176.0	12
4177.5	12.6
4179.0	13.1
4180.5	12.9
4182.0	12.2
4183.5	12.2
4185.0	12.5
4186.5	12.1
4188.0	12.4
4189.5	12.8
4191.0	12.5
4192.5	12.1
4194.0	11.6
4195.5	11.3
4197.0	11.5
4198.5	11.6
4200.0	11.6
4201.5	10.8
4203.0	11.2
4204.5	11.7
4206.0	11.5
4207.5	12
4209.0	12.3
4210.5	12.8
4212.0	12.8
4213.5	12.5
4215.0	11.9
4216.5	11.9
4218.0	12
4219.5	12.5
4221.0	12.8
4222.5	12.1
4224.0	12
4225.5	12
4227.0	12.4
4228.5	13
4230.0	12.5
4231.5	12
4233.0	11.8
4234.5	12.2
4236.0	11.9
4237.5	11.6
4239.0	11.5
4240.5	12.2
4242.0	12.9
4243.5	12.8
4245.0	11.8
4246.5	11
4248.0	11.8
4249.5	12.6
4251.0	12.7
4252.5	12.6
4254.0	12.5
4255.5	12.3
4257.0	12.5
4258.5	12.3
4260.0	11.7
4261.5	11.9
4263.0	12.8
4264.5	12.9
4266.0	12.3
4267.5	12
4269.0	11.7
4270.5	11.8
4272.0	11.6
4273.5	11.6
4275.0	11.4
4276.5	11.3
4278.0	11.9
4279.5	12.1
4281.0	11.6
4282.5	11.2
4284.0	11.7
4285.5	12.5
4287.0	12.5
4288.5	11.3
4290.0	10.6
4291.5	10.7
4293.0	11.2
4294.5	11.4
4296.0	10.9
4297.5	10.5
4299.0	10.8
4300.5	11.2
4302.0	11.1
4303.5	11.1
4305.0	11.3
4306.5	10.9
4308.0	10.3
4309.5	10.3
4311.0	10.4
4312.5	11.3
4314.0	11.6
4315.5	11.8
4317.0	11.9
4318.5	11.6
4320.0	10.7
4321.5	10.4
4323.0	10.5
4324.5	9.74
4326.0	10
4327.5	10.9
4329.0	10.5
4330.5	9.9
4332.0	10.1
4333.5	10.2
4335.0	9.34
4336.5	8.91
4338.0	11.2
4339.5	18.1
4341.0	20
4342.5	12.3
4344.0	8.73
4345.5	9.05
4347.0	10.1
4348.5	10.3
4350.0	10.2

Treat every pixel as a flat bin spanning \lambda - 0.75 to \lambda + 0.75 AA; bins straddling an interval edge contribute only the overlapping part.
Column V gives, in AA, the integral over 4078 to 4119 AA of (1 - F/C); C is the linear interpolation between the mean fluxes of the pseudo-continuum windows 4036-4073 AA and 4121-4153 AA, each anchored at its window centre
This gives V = 4.5 AA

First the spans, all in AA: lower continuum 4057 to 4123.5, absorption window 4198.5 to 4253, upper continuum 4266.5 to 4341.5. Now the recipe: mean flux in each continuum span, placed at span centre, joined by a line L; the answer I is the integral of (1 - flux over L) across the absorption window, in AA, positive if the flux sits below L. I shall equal -2.8 AA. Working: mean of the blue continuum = 11.8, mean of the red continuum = 11.3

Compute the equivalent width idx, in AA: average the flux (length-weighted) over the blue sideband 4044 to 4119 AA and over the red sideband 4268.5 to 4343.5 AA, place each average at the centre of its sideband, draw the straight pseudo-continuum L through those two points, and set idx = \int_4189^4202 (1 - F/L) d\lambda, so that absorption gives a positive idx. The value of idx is -0.1 AA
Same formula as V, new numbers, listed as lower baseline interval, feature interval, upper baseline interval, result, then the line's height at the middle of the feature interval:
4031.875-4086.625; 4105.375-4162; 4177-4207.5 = 2.3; 12.3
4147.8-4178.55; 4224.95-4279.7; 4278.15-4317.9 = -2.5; 11.6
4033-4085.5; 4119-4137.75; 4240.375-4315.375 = 0.1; 12.4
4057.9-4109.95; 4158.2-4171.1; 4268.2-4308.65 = -0.9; 11.7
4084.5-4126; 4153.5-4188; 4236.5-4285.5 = -2.1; 11.6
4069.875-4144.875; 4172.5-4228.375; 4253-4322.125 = -2.7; 11.6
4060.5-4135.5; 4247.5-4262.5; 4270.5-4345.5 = -1.2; 11.4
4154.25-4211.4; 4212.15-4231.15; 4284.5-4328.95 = -0.9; 11.8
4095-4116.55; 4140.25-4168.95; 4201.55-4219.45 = -1.6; 11.4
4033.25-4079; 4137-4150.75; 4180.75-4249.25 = 0.4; 12.4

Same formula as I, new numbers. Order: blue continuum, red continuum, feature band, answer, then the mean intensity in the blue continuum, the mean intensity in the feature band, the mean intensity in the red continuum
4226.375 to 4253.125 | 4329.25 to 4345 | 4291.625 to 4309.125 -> 1.4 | 12.2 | 10.9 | 11.8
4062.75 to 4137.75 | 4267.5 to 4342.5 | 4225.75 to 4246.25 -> -1.2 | 11.8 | 12.2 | 11.4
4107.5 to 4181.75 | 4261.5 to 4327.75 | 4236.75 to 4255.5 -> -1.0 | 12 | 12.2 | 11.3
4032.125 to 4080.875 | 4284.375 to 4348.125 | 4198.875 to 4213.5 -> -0.1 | 12.8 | 11.9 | 11.1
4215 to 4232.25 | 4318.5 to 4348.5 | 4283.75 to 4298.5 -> 0.3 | 12.3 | 11.3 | 11.1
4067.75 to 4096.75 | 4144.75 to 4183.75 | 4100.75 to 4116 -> 1.1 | 11.9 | 11.1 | 12.2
